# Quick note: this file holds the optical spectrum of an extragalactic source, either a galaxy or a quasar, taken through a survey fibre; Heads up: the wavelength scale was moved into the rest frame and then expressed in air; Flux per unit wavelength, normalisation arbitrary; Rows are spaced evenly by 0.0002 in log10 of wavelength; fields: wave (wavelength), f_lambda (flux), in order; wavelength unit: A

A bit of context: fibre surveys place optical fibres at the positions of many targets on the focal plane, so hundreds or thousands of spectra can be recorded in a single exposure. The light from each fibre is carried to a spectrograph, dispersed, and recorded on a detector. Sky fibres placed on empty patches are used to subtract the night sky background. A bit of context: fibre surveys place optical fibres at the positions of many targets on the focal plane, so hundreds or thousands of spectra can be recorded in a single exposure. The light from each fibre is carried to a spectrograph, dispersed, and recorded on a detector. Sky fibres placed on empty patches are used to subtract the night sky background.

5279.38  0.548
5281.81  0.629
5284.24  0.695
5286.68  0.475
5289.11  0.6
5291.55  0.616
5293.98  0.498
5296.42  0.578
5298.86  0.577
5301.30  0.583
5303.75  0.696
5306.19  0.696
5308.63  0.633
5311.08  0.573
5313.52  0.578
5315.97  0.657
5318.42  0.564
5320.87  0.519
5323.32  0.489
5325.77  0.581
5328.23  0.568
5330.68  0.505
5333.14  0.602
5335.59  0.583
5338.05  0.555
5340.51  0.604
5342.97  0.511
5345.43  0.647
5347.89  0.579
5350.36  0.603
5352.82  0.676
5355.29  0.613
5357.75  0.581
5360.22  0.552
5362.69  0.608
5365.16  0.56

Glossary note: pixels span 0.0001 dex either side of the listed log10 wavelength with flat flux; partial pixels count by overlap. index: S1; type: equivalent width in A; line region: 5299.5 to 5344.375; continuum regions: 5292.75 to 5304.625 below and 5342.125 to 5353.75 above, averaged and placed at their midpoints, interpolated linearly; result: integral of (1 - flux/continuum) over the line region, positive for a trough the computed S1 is 0.7 A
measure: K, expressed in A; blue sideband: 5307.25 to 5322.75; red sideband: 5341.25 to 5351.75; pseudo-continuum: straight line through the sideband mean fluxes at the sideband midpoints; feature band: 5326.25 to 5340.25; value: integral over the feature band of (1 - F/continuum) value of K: 0.5 A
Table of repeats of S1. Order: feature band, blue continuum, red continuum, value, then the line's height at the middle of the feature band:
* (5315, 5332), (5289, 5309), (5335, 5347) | 1.1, 0.592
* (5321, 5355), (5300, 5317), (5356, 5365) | 1.4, 0.602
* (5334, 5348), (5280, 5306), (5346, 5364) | 0.5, 0.602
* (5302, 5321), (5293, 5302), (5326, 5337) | -1.9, 0.562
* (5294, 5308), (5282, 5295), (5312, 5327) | -1.0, 0.575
